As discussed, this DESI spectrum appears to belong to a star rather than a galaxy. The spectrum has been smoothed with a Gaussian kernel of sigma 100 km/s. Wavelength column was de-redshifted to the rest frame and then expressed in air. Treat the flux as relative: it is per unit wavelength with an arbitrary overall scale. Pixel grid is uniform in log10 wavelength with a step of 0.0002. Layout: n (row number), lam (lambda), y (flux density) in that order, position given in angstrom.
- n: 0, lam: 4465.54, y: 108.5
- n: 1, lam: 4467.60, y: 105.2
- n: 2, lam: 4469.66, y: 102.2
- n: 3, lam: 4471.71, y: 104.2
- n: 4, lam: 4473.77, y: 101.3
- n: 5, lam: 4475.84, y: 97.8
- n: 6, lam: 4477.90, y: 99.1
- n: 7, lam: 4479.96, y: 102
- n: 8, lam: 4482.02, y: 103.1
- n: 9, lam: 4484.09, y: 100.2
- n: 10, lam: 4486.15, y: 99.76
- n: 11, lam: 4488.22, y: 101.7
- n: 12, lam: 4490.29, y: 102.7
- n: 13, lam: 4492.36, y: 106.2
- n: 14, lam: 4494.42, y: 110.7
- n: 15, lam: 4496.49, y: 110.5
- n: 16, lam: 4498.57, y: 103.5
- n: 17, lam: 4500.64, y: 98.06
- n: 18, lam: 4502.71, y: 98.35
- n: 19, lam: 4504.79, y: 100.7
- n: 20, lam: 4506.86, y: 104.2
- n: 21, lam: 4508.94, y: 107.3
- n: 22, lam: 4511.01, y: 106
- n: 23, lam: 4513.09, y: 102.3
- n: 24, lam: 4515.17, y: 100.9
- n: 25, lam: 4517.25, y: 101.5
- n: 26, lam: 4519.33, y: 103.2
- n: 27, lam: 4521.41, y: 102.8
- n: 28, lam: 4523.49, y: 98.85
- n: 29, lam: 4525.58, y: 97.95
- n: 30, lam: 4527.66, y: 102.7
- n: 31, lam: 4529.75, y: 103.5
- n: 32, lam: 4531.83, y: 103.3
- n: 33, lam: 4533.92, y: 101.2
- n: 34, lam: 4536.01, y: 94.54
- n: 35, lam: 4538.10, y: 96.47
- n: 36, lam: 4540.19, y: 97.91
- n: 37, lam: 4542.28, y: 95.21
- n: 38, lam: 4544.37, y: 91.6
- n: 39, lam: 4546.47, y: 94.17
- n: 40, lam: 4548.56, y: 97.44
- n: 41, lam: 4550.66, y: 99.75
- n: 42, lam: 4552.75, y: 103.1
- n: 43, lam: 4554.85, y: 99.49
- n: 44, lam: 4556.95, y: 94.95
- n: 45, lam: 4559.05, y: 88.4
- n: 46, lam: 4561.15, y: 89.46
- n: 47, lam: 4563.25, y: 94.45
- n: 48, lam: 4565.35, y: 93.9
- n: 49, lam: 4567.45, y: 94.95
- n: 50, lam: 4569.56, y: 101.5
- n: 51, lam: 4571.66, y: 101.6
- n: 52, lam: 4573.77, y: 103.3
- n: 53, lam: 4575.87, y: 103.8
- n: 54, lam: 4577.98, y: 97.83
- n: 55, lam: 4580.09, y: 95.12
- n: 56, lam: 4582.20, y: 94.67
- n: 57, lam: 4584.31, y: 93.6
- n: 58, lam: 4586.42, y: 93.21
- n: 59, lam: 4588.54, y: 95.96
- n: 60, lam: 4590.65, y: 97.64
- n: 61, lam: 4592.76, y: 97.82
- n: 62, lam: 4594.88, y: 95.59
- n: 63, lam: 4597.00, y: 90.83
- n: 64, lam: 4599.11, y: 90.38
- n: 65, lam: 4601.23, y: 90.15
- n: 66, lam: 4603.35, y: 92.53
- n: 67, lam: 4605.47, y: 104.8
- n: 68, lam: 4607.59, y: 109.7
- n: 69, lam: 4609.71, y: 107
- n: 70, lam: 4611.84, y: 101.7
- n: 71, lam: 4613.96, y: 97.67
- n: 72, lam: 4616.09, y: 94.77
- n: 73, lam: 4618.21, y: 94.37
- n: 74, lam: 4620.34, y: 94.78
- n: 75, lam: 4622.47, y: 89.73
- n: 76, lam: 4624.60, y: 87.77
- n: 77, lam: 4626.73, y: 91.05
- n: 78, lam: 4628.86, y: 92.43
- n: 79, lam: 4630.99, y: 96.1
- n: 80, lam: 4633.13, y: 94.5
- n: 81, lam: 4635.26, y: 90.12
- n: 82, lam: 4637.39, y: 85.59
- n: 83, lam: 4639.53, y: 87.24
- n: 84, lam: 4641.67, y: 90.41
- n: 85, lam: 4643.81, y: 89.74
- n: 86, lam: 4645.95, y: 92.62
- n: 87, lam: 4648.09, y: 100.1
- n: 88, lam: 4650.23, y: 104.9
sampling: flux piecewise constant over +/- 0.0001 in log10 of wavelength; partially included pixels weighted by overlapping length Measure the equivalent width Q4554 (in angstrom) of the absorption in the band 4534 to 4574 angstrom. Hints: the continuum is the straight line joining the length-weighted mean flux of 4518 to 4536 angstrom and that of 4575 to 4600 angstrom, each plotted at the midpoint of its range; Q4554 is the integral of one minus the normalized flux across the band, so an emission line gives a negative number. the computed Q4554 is 0.9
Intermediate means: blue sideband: 101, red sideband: 95.5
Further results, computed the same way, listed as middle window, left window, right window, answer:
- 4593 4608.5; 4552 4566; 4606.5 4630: -0.05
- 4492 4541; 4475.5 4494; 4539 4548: -2.01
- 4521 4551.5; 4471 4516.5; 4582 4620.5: 0.61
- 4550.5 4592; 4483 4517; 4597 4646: 0.47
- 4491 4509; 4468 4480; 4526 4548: -0.77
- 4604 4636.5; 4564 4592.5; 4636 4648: -1.31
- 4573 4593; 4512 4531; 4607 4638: 0.09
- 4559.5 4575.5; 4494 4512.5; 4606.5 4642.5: 0.32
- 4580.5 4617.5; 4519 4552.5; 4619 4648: -1.19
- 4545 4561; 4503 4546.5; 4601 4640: 0.42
